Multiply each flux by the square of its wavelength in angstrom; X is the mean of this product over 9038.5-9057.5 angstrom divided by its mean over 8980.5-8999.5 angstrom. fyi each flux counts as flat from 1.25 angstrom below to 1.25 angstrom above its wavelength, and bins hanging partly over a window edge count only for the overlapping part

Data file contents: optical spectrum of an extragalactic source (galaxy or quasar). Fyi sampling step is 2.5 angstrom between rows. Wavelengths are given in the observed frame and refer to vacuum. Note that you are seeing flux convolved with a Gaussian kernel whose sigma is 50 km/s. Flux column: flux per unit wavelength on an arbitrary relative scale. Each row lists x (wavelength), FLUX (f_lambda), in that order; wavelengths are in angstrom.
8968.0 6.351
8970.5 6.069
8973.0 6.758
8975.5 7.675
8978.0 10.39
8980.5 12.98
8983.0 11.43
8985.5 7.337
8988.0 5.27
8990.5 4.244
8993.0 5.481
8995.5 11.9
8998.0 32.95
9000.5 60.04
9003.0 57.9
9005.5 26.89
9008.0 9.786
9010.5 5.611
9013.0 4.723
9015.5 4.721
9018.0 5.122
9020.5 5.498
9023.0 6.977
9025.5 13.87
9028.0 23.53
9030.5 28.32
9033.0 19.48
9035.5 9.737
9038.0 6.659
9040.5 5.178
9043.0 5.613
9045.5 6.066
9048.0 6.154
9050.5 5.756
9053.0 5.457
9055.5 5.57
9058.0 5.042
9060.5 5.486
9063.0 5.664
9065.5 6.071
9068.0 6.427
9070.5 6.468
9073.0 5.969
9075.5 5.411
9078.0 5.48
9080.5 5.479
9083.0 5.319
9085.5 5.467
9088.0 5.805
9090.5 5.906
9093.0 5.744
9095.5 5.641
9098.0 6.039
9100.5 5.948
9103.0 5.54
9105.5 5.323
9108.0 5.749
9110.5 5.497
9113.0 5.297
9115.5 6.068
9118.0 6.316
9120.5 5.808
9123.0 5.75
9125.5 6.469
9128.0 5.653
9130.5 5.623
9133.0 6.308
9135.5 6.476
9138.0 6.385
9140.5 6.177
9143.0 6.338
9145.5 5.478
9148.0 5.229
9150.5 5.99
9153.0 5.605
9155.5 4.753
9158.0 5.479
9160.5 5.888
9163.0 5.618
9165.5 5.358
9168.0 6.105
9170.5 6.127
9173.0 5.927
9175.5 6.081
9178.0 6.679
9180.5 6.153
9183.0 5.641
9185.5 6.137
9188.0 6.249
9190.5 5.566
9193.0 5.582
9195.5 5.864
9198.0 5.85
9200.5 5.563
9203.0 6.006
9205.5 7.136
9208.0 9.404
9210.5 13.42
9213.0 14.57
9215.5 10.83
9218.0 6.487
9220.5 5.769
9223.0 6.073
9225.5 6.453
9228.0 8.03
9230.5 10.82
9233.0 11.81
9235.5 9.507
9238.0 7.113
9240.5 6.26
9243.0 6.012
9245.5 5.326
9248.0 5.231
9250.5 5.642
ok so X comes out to 0.48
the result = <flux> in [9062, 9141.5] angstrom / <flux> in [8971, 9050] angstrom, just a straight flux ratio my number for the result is 0.43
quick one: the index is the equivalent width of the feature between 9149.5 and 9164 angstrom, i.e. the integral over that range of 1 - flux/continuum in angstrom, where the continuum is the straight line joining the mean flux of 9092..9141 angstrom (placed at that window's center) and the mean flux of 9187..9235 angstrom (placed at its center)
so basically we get 2.7 angstrom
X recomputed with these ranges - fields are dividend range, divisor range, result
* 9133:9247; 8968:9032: 0.48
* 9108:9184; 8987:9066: 0.47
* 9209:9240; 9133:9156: 1.58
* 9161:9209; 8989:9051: 0.43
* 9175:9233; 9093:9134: 1.32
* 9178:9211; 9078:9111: 1.21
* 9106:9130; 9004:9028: 0.57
